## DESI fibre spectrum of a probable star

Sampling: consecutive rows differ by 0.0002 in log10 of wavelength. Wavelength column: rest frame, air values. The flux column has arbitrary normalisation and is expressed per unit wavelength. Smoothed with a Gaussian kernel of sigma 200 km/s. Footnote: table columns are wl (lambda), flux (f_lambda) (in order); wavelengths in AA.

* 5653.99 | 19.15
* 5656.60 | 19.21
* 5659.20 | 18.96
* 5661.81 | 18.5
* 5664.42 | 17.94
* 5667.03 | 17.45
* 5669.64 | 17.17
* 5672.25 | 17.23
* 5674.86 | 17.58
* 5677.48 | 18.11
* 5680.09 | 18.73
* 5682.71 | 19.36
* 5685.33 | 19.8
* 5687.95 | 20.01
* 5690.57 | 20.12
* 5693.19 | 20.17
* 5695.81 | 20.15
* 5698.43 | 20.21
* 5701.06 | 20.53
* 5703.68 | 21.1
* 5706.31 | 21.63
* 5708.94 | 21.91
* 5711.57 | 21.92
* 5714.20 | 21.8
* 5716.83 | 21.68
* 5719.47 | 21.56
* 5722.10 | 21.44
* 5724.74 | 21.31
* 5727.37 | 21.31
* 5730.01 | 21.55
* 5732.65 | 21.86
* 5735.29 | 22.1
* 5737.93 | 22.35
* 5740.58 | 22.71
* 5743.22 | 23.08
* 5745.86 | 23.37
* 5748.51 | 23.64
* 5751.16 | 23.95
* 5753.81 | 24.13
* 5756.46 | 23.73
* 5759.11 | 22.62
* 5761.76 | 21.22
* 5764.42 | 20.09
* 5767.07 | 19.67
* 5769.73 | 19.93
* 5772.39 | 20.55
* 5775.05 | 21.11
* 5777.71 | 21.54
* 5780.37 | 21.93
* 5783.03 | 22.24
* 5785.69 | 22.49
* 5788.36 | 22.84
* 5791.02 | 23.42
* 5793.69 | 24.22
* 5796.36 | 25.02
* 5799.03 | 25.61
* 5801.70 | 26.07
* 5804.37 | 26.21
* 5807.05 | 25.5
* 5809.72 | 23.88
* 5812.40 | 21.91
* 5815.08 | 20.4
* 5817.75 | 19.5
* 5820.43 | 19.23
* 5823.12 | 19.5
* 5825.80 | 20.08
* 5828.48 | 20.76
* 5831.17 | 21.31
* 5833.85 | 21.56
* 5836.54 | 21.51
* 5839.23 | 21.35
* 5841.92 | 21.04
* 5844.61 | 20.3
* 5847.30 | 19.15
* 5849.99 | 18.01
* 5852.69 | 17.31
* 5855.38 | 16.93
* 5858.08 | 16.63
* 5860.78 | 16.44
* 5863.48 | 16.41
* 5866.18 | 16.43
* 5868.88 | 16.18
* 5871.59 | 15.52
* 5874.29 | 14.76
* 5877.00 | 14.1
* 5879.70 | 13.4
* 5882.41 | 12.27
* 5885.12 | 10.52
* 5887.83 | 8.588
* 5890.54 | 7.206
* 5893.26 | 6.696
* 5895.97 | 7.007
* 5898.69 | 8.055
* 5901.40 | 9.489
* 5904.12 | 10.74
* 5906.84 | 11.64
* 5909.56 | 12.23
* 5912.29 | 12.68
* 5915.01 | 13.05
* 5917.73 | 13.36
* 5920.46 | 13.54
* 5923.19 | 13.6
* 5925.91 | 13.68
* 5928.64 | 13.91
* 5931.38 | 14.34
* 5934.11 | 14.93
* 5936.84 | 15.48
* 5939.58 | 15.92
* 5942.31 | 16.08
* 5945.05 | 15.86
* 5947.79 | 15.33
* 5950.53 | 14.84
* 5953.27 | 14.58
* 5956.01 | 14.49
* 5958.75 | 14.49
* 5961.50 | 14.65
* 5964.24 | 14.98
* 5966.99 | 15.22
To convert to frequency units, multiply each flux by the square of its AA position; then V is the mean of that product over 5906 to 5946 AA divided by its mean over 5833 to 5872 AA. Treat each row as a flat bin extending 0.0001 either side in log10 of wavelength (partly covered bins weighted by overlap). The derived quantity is 0.8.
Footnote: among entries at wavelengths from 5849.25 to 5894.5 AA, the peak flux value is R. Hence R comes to 18.01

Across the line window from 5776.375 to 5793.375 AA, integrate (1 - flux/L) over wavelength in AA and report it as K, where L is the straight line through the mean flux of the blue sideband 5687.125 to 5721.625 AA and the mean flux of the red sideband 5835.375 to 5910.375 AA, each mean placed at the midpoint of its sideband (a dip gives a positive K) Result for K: -4.5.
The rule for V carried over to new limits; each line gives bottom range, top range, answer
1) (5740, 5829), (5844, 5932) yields 0.62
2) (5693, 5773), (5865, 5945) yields 0.62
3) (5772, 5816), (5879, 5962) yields 0.57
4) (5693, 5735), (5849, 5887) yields 0.75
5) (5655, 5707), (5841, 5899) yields 0.79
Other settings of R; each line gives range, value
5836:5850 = 21.51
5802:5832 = 26.21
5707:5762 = 24.13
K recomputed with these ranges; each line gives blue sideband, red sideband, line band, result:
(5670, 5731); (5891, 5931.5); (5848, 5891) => -4.4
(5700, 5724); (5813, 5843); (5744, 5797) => -3.3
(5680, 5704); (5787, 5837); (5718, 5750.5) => -2.0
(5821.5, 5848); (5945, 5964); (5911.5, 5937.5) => 3.9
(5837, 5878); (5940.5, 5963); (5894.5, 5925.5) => 8.9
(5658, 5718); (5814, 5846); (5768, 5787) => -1.1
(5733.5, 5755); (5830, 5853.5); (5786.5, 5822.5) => -3.2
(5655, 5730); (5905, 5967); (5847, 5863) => -1.1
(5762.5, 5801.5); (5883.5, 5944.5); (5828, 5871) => -4.1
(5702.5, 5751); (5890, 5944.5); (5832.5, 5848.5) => -4.5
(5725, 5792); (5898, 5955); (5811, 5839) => -2.8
